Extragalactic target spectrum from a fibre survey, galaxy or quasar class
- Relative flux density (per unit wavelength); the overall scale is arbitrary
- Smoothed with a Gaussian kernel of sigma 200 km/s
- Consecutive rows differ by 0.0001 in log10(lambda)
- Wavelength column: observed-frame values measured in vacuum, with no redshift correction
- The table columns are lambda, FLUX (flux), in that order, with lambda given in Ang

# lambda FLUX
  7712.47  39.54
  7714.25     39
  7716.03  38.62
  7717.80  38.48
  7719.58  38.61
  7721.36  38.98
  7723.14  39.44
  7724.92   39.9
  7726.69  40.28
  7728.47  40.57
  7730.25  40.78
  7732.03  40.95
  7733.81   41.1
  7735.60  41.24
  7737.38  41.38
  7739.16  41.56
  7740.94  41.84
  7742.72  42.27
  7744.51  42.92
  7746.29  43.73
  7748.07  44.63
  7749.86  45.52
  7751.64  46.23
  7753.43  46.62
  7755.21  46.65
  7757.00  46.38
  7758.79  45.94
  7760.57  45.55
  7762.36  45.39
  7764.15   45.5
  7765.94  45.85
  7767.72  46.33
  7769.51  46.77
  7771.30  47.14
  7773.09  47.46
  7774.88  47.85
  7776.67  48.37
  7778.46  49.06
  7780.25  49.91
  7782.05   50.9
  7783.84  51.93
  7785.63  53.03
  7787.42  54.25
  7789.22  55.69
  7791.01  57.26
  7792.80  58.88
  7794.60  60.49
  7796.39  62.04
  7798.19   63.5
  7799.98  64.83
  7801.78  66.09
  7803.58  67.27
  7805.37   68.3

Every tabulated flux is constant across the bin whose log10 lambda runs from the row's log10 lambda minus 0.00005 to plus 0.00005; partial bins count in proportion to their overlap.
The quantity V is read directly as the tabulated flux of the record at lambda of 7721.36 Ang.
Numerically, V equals 38.98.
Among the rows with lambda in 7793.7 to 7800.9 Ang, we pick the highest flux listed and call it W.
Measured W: 64.83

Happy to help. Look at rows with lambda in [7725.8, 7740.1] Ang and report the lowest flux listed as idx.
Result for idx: 40.28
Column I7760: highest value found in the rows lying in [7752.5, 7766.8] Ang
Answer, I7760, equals 46.65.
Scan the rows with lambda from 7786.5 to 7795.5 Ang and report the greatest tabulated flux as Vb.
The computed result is 60.49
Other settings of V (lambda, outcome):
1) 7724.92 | 39.9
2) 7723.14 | 39.44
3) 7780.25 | 49.91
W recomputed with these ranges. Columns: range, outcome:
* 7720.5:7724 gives 39.44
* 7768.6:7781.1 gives 49.91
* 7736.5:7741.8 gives 41.84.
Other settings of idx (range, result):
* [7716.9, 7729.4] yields 38.48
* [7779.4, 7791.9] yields 49.91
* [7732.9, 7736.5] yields 41.1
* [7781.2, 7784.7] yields 50.9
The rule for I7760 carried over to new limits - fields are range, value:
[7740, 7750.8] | 45.52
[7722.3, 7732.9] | 40.95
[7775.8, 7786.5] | 53.03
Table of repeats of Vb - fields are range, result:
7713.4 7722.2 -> 39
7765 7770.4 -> 46.77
